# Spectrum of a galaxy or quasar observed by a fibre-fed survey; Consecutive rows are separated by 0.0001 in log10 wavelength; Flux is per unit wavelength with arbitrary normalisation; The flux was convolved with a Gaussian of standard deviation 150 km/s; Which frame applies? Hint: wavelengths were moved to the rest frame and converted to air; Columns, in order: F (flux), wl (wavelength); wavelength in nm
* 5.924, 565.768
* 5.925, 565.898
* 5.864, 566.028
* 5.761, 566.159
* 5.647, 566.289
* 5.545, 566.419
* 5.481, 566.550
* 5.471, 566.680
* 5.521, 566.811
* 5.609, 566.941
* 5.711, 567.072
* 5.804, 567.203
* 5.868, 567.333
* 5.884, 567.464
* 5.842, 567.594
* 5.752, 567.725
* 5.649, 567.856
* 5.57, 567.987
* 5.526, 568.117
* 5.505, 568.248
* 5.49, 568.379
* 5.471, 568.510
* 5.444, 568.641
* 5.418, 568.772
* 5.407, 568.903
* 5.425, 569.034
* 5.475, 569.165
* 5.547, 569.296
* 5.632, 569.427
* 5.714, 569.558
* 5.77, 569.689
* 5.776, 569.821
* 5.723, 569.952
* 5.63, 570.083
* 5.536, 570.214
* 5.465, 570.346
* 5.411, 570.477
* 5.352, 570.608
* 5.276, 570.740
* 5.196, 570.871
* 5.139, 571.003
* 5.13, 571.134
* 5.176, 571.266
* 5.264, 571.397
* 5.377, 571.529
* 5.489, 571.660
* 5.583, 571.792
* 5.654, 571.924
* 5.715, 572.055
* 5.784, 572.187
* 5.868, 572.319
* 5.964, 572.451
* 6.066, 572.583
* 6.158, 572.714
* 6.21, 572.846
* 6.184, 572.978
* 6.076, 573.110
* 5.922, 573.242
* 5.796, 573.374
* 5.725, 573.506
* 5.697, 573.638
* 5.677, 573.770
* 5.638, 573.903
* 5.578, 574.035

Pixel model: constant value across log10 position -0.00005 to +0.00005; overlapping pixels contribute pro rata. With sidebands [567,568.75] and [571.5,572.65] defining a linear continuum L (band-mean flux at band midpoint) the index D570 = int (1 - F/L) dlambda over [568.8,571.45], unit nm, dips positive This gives 0.113 nm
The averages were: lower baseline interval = 5.65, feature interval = 5.45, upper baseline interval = 5.74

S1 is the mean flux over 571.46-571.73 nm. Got 5.43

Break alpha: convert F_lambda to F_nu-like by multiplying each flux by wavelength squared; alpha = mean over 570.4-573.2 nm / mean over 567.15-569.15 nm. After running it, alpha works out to 1.0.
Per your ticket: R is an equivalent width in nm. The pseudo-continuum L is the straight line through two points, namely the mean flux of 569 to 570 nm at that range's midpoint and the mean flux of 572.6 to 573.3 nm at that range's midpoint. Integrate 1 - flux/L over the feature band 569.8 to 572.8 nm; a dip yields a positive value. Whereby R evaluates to 0.17 nm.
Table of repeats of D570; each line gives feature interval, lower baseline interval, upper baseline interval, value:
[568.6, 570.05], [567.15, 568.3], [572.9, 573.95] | 0.044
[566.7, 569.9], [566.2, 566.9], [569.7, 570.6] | -0.028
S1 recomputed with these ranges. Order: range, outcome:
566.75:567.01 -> 5.57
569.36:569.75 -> 5.71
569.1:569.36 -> 5.51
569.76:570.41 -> 5.63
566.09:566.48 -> 5.66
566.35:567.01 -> 5.53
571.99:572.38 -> 5.78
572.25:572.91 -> 6.05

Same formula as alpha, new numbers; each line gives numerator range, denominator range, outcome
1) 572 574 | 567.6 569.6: 1.08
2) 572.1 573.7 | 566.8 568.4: 1.07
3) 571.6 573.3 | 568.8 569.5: 1.09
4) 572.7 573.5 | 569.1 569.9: 1.08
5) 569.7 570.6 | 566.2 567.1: 1.02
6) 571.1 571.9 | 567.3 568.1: 0.95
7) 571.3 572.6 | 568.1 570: 1.03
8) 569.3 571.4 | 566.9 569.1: 0.98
